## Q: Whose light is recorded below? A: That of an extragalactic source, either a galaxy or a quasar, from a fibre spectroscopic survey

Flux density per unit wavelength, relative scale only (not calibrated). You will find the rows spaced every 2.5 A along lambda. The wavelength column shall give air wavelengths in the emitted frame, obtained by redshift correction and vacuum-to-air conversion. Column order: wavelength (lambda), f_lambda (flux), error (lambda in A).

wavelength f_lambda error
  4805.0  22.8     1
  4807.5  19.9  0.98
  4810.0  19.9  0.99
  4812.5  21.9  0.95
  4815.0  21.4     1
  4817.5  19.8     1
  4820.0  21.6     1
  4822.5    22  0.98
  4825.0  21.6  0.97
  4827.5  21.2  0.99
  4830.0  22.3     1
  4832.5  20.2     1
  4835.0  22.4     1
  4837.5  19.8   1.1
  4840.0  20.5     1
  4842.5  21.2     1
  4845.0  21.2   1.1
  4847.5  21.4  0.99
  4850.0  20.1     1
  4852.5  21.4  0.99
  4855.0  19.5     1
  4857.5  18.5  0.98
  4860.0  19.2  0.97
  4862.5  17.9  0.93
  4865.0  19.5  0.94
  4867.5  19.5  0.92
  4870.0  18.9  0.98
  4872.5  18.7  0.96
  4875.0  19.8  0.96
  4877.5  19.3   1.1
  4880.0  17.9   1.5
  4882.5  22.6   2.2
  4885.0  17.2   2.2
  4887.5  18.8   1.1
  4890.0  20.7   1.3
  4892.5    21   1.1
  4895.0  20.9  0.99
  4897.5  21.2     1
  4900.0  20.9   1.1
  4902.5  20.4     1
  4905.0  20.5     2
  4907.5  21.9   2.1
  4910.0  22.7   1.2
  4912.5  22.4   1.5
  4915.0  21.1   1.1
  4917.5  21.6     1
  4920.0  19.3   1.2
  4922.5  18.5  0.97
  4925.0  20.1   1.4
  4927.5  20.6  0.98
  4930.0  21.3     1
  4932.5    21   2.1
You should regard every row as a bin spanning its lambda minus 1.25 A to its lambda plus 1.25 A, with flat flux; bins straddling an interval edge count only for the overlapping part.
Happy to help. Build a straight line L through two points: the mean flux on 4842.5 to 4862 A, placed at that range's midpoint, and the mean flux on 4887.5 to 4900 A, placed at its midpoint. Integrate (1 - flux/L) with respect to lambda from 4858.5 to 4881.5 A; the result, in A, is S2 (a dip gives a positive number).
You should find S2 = 1.6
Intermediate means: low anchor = 20.2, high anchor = 20.7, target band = 19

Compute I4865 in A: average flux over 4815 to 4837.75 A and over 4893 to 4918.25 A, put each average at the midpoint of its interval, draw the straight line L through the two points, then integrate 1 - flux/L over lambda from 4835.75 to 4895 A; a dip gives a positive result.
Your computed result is 4.2 A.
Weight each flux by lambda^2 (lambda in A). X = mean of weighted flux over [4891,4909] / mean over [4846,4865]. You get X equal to 1.08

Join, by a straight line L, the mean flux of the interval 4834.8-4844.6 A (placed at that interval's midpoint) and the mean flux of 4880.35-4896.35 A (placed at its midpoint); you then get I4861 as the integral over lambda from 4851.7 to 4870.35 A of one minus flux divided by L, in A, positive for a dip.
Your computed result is 1.1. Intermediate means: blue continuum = 20.8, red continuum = 20.1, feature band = 19.3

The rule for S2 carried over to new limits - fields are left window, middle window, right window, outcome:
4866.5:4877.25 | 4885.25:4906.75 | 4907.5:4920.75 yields 0.13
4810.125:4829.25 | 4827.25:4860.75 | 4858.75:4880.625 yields -0.76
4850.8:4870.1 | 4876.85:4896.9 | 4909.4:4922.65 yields 0.30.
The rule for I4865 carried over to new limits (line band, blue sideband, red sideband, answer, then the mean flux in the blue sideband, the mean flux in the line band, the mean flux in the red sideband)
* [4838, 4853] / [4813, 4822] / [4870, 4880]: -0.6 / 21.1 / 20.9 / 19.1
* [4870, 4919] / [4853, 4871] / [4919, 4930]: -2.5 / 19.1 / 20.5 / 19.8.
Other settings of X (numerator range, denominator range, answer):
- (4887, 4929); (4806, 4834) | 1.02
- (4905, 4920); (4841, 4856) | 1.07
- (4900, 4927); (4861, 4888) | 1.11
